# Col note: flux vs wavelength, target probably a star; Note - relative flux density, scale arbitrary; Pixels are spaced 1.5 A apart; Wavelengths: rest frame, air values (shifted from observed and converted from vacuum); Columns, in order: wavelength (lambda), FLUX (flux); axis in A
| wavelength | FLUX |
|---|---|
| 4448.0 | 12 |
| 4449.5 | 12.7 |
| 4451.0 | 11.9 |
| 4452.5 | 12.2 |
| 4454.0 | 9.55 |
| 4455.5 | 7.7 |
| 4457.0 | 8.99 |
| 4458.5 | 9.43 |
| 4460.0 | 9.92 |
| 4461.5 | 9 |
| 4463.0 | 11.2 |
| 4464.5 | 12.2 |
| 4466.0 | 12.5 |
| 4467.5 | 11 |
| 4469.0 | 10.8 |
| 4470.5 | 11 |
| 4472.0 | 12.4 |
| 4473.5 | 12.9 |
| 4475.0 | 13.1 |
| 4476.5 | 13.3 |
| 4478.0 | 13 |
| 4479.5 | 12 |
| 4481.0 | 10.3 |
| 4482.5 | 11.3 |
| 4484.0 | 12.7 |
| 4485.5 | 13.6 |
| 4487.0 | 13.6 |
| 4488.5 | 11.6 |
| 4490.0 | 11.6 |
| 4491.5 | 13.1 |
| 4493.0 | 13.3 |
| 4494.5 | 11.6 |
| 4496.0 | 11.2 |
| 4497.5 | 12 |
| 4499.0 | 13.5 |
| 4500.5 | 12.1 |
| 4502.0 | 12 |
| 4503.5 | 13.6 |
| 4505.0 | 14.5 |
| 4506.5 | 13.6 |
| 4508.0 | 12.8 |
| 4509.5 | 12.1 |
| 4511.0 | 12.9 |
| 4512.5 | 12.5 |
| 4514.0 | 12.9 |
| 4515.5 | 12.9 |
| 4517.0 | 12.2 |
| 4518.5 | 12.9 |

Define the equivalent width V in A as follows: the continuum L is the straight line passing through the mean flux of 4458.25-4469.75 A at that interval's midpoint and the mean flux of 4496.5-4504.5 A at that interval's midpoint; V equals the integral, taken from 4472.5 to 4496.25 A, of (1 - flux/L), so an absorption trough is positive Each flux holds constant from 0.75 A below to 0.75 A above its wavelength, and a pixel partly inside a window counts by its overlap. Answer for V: -1.18 A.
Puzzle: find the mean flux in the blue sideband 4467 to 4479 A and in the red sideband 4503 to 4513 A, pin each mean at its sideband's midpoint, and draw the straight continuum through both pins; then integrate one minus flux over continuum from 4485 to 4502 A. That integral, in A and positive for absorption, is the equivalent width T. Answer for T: 0.4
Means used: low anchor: 12.2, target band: 12.4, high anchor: 13.1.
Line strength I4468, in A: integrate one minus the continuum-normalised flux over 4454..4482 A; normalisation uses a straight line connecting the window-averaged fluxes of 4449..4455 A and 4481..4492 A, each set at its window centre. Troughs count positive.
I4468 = 1.7 A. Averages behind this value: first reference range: 11.4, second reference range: 12.3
